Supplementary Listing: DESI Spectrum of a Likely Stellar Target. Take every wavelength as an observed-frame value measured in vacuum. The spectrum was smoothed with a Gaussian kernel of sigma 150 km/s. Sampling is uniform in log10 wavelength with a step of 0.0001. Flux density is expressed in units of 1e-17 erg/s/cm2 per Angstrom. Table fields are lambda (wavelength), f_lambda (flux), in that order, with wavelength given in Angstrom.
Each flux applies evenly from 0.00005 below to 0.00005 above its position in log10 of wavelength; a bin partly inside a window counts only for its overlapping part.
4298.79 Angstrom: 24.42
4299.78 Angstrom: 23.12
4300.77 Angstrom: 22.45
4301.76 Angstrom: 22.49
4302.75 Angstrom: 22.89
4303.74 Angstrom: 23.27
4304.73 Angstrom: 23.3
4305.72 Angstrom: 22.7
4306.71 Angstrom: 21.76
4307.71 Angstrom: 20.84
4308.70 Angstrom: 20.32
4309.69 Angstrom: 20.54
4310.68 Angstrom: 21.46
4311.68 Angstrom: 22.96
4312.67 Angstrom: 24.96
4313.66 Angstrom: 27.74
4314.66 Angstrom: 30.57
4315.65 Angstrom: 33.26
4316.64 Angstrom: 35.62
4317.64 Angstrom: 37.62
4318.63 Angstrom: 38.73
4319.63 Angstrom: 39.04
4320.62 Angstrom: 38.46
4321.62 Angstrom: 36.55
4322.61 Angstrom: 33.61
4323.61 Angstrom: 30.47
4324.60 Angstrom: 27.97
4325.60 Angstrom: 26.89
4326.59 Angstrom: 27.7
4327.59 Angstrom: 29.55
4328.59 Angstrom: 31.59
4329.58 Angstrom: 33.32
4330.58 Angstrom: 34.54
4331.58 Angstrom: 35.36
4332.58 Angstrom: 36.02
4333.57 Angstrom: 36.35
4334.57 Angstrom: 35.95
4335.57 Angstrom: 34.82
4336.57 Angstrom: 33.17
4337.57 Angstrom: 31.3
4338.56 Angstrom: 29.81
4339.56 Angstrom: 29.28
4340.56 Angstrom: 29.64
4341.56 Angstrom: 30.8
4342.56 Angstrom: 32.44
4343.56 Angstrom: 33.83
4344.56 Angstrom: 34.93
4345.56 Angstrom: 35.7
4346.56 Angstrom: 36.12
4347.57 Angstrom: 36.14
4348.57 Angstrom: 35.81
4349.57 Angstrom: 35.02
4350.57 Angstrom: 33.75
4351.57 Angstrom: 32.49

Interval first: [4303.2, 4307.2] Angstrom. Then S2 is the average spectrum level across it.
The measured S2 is 22.8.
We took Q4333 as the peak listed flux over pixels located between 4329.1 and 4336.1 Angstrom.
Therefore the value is 36.35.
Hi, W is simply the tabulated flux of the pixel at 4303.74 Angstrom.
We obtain 23.27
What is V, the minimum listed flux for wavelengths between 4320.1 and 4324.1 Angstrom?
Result 30.47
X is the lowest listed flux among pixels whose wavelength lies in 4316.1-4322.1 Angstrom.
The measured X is 35.62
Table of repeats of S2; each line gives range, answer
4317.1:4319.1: 38.1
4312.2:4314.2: 26.4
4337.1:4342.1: 30.2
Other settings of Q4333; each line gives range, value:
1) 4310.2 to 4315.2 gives 30.57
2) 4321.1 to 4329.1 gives 36.55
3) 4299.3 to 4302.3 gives 23.12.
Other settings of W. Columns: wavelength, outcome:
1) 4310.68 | 21.46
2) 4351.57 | 32.49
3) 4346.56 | 36.12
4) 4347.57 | 36.14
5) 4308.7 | 20.32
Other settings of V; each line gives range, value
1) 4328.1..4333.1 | 31.59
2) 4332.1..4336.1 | 34.82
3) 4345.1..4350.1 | 35.02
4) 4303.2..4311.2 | 20.32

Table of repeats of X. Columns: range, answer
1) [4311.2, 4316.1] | 22.96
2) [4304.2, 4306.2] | 22.7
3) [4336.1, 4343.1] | 29.28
